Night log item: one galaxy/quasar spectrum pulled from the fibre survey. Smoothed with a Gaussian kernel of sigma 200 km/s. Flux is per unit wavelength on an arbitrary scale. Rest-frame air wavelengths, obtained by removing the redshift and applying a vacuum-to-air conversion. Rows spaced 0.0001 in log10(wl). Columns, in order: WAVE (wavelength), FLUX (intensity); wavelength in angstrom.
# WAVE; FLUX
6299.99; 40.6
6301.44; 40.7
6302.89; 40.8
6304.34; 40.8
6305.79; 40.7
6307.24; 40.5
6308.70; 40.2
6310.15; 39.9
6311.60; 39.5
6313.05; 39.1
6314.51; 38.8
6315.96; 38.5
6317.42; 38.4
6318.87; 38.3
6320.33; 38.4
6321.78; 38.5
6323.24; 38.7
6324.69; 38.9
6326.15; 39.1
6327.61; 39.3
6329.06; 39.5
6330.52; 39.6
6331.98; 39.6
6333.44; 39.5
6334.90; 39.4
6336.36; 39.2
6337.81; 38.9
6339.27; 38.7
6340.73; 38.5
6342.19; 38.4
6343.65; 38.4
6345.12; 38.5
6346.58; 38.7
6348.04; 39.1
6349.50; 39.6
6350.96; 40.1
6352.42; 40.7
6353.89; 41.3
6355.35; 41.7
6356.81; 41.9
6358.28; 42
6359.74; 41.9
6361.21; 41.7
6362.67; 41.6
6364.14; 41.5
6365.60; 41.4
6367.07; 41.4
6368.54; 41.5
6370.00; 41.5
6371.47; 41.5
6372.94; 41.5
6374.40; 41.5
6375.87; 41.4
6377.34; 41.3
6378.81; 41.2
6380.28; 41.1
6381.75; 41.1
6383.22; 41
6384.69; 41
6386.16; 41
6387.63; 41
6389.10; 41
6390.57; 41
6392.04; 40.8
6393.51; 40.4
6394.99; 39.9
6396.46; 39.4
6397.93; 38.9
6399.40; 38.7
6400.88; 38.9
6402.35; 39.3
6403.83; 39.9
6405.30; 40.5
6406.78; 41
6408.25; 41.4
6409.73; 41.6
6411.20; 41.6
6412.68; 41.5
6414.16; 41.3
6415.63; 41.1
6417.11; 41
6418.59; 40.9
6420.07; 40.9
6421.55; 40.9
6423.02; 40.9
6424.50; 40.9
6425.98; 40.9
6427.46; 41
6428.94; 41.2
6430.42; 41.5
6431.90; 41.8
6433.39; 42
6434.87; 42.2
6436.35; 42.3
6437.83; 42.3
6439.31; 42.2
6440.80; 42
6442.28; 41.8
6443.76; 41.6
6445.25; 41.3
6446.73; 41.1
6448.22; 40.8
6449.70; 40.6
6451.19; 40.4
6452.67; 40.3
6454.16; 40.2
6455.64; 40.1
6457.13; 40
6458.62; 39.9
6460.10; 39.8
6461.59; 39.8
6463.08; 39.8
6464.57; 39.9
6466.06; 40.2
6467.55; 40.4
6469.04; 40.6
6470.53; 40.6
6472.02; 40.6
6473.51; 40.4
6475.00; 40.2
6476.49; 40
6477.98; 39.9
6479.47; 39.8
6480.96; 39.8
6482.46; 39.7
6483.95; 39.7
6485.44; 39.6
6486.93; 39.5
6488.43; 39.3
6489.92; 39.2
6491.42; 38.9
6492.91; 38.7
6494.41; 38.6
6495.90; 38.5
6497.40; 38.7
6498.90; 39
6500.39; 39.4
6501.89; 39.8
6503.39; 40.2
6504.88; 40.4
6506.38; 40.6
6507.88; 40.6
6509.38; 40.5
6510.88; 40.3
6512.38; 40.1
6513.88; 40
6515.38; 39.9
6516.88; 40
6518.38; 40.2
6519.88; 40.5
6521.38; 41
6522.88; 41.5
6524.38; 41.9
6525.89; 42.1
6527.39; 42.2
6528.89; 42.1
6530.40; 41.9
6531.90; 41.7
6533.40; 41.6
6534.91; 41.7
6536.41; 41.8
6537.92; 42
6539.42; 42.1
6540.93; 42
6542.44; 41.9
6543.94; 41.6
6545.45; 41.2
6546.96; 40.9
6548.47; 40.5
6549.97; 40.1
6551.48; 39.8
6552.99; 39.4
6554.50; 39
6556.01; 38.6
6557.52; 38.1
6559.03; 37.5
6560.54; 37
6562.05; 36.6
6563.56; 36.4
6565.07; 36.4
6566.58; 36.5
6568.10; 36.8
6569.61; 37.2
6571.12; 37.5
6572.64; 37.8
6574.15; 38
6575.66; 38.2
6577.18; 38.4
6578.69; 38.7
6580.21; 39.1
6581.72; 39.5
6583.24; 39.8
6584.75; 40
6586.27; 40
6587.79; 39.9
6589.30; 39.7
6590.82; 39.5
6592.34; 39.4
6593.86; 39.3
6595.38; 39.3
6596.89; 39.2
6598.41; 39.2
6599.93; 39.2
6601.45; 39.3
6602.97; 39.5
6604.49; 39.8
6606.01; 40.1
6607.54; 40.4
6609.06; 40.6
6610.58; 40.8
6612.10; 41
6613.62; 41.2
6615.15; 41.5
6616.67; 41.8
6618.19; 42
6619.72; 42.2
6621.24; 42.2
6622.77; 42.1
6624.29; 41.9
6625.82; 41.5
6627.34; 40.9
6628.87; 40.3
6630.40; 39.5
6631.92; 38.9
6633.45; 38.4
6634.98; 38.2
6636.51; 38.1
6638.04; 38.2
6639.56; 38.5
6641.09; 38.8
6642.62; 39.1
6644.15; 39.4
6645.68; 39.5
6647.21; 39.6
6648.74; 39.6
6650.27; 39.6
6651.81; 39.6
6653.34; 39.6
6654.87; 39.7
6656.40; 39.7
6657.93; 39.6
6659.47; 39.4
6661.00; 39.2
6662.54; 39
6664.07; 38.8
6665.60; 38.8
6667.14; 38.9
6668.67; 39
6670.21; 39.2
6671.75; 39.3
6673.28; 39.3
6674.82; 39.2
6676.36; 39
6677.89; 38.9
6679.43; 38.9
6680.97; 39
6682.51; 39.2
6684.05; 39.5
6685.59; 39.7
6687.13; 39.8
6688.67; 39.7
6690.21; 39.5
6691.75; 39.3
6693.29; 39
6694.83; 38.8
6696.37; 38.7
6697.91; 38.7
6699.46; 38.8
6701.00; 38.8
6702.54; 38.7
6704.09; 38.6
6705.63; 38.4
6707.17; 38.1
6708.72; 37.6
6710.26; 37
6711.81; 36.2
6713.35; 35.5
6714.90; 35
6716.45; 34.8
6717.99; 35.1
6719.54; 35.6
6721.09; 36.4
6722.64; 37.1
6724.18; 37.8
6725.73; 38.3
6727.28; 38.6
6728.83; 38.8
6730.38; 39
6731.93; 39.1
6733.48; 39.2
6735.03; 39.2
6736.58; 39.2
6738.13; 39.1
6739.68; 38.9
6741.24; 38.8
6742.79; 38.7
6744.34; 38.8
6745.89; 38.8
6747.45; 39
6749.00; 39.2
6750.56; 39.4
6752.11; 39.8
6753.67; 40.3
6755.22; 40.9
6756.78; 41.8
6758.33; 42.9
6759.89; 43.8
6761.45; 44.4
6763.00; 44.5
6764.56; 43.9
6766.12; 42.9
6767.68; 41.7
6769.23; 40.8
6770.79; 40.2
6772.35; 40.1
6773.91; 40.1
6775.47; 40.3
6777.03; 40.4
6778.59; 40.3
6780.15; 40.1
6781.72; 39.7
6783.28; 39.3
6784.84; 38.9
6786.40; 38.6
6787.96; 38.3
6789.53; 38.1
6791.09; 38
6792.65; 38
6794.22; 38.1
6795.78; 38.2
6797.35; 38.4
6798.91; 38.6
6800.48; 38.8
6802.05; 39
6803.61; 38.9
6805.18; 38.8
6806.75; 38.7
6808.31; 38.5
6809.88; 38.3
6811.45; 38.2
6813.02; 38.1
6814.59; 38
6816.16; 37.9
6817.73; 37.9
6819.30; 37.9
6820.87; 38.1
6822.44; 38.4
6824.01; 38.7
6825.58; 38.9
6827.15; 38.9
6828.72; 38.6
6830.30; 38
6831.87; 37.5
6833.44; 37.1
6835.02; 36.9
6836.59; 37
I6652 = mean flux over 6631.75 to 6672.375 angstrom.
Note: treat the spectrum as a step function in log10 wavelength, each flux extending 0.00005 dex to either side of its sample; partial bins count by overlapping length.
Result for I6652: 39.1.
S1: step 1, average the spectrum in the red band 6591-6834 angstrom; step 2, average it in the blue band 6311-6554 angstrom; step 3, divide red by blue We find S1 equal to 1.0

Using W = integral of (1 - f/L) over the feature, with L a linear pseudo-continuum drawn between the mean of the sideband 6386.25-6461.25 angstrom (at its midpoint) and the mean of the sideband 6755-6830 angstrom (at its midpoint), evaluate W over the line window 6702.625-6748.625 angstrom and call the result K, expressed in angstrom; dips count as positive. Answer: 2.3 angstrom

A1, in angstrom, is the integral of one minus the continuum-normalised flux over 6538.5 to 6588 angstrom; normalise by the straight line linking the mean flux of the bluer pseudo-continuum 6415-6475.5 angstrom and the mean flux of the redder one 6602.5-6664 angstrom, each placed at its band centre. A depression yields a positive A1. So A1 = 1.7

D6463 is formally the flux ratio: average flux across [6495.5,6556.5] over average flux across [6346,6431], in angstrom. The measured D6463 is 1.00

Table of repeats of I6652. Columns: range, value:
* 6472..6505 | 39.5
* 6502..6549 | 41.1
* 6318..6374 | 40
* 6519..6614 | 39.8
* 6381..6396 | 40.8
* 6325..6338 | 39.3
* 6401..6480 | 40.8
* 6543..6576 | 38.4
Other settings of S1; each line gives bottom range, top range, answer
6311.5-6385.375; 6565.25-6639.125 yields 0.99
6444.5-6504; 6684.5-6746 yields 0.96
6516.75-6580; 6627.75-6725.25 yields 0.97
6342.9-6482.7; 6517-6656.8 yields 0.98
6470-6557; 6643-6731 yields 0.96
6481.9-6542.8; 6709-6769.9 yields 0.97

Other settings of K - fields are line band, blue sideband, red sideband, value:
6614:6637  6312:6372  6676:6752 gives -1.2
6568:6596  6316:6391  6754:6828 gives 0.7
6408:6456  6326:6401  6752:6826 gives -1.2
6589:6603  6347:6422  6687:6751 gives -0.1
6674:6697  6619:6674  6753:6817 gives 0.3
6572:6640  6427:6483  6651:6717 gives -0.8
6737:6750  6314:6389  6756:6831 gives 0.2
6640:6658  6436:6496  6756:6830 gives 0.2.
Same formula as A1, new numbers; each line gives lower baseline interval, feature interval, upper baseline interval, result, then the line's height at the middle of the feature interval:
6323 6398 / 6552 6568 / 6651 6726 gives 0.7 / 39.2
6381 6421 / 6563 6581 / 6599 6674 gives 1.1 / 40.1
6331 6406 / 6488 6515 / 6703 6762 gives 0.1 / 39.8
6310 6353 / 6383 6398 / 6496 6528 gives -0.4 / 39.5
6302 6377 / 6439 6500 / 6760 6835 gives -0.4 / 39.8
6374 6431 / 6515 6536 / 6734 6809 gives -0.5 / 40.5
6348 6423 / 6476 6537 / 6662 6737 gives -0.5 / 39.9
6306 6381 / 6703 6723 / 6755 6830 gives 1.6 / 39.7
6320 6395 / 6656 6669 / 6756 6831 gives 0.2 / 39.8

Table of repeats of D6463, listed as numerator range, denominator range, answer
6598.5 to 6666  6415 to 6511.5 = 0.99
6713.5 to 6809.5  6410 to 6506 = 0.97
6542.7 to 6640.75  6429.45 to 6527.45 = 0.98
